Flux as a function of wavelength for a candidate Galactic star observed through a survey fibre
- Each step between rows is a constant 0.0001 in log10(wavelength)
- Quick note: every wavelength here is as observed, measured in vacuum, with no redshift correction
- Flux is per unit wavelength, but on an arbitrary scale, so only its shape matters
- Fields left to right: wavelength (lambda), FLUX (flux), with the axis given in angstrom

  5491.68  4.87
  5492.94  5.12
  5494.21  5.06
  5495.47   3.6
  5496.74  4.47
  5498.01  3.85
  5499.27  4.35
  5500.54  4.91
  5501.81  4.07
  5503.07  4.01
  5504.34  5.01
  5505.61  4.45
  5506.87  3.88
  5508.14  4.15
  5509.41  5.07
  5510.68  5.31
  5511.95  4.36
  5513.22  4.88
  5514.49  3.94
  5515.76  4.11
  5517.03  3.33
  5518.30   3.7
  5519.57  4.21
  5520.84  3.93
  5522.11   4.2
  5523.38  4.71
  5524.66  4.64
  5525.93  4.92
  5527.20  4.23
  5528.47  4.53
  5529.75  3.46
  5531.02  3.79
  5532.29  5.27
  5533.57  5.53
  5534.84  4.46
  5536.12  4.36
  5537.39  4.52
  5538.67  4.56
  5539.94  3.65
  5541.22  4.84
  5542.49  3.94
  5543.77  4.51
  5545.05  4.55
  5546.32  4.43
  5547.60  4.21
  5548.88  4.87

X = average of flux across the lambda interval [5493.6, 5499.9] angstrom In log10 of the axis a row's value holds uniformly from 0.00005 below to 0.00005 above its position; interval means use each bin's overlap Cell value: 4.26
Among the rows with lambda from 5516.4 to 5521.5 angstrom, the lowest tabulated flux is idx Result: 3.33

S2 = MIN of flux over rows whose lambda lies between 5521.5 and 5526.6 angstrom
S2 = 4.2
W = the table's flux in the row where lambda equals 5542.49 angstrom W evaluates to 3.94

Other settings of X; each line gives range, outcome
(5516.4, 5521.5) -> 3.8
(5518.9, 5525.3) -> 4.33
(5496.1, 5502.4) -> 4.32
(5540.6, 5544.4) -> 4.43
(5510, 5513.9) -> 4.84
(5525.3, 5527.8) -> 4.58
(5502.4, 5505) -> 4.51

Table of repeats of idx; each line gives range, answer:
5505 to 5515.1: 3.88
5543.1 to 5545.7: 4.51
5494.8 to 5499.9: 3.6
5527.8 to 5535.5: 3.46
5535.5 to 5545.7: 3.65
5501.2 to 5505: 4.01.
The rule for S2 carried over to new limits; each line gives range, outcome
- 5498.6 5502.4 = 4.07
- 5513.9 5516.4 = 3.94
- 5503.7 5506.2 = 4.45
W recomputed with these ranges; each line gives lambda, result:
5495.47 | 3.6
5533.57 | 5.53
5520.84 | 3.93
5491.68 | 4.87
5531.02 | 3.79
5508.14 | 4.15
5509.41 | 5.07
